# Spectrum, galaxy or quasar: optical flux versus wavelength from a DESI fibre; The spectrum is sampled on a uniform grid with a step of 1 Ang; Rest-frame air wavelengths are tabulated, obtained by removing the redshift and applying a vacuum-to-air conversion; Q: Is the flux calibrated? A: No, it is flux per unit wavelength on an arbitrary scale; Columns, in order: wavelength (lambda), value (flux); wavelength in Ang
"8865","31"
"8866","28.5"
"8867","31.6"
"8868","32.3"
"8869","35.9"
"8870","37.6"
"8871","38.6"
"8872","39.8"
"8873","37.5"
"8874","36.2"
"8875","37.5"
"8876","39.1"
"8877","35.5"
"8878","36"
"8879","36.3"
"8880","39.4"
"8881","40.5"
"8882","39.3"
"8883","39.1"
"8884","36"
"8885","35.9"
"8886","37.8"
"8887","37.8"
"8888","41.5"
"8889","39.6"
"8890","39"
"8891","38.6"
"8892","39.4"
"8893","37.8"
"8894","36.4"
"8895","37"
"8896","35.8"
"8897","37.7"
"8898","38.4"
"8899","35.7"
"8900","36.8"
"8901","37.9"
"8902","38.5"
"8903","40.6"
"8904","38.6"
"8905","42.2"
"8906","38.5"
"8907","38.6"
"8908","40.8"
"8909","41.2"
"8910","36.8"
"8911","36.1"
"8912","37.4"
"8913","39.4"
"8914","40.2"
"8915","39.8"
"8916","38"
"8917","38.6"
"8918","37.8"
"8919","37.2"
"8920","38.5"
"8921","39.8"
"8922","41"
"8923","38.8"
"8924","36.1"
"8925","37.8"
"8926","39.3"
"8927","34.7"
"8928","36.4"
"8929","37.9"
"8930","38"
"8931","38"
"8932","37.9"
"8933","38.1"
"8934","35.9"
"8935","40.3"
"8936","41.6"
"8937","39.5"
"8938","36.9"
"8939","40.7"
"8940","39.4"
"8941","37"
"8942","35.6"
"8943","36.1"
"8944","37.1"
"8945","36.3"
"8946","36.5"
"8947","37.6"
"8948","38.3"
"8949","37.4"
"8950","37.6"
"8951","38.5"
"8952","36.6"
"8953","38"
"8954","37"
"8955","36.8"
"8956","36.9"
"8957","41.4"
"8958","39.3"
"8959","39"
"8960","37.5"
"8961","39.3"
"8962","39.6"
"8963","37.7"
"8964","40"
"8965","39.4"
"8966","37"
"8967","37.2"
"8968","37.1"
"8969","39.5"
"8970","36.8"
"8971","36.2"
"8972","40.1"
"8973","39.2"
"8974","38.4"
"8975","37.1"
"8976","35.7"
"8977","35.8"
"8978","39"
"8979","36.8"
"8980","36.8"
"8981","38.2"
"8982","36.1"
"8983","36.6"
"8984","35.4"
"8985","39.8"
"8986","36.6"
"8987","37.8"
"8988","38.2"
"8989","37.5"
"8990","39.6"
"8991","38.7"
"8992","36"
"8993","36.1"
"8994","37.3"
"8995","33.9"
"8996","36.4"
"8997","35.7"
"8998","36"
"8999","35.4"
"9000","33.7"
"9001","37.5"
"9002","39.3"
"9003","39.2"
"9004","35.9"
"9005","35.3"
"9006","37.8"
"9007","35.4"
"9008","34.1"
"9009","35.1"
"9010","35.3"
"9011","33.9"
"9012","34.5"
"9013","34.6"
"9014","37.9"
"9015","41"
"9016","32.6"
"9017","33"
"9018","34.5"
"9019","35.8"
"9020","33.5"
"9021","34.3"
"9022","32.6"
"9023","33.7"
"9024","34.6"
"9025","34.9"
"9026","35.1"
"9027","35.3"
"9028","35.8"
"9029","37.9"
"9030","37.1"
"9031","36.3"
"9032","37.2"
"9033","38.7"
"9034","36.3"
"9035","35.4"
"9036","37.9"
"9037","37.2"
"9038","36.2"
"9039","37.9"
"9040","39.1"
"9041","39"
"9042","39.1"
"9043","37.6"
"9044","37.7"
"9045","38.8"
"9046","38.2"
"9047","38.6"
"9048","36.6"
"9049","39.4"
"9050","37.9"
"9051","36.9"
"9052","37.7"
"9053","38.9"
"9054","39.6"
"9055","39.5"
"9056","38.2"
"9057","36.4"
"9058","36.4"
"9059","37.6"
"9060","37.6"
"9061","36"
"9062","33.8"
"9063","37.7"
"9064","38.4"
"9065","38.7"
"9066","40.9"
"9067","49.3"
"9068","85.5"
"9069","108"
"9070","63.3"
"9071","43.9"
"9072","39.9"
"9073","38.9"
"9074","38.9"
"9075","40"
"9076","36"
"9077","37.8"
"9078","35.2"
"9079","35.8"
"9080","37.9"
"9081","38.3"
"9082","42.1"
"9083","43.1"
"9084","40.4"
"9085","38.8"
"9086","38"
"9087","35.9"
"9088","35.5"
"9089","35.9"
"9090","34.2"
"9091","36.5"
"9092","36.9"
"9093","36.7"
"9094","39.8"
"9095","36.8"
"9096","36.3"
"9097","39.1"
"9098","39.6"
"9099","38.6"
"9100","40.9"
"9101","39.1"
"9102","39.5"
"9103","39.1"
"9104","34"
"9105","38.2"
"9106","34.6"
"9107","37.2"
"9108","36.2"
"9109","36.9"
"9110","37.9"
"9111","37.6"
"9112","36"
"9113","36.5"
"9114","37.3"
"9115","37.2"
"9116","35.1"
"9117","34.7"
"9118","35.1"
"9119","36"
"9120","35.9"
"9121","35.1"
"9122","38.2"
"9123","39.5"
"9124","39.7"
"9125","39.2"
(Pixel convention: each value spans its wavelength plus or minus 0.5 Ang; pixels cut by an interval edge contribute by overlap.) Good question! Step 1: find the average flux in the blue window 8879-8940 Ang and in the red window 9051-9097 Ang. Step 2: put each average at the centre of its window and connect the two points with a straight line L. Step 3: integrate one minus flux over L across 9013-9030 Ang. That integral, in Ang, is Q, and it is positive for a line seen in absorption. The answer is 2.2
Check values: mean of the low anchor 38.4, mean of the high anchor 41.3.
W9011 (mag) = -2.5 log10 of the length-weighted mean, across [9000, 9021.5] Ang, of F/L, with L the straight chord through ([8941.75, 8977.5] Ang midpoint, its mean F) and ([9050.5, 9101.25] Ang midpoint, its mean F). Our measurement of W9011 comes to 0.10 mag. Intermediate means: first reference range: 37.8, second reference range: 41.1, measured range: 35.7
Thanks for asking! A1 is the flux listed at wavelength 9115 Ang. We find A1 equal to 37.2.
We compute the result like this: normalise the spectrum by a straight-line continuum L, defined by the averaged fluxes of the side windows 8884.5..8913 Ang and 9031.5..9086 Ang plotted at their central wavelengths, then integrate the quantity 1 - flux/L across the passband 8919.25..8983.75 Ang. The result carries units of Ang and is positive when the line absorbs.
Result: 2.1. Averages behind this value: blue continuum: 38.3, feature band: 37.9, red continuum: 41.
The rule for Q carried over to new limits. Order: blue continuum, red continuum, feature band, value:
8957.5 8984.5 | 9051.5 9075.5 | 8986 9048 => 7.3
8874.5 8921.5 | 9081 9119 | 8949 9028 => 2.4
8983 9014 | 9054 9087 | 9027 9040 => 0.9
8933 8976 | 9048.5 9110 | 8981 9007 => 1.3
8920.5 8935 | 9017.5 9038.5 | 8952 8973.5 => -0.7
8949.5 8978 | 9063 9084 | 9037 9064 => 4.1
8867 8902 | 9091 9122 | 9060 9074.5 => -4.6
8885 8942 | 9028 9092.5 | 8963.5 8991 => 1.0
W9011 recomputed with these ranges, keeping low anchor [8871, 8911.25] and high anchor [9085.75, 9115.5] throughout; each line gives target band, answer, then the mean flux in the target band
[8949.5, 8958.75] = 0.00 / 38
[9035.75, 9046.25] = -0.02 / 38.1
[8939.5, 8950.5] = 0.02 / 37.2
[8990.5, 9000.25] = 0.05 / 36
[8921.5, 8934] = 0.01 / 37.8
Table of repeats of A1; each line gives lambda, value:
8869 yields 35.9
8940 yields 39.4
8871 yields 38.6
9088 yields 35.5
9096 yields 36.3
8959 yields 39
